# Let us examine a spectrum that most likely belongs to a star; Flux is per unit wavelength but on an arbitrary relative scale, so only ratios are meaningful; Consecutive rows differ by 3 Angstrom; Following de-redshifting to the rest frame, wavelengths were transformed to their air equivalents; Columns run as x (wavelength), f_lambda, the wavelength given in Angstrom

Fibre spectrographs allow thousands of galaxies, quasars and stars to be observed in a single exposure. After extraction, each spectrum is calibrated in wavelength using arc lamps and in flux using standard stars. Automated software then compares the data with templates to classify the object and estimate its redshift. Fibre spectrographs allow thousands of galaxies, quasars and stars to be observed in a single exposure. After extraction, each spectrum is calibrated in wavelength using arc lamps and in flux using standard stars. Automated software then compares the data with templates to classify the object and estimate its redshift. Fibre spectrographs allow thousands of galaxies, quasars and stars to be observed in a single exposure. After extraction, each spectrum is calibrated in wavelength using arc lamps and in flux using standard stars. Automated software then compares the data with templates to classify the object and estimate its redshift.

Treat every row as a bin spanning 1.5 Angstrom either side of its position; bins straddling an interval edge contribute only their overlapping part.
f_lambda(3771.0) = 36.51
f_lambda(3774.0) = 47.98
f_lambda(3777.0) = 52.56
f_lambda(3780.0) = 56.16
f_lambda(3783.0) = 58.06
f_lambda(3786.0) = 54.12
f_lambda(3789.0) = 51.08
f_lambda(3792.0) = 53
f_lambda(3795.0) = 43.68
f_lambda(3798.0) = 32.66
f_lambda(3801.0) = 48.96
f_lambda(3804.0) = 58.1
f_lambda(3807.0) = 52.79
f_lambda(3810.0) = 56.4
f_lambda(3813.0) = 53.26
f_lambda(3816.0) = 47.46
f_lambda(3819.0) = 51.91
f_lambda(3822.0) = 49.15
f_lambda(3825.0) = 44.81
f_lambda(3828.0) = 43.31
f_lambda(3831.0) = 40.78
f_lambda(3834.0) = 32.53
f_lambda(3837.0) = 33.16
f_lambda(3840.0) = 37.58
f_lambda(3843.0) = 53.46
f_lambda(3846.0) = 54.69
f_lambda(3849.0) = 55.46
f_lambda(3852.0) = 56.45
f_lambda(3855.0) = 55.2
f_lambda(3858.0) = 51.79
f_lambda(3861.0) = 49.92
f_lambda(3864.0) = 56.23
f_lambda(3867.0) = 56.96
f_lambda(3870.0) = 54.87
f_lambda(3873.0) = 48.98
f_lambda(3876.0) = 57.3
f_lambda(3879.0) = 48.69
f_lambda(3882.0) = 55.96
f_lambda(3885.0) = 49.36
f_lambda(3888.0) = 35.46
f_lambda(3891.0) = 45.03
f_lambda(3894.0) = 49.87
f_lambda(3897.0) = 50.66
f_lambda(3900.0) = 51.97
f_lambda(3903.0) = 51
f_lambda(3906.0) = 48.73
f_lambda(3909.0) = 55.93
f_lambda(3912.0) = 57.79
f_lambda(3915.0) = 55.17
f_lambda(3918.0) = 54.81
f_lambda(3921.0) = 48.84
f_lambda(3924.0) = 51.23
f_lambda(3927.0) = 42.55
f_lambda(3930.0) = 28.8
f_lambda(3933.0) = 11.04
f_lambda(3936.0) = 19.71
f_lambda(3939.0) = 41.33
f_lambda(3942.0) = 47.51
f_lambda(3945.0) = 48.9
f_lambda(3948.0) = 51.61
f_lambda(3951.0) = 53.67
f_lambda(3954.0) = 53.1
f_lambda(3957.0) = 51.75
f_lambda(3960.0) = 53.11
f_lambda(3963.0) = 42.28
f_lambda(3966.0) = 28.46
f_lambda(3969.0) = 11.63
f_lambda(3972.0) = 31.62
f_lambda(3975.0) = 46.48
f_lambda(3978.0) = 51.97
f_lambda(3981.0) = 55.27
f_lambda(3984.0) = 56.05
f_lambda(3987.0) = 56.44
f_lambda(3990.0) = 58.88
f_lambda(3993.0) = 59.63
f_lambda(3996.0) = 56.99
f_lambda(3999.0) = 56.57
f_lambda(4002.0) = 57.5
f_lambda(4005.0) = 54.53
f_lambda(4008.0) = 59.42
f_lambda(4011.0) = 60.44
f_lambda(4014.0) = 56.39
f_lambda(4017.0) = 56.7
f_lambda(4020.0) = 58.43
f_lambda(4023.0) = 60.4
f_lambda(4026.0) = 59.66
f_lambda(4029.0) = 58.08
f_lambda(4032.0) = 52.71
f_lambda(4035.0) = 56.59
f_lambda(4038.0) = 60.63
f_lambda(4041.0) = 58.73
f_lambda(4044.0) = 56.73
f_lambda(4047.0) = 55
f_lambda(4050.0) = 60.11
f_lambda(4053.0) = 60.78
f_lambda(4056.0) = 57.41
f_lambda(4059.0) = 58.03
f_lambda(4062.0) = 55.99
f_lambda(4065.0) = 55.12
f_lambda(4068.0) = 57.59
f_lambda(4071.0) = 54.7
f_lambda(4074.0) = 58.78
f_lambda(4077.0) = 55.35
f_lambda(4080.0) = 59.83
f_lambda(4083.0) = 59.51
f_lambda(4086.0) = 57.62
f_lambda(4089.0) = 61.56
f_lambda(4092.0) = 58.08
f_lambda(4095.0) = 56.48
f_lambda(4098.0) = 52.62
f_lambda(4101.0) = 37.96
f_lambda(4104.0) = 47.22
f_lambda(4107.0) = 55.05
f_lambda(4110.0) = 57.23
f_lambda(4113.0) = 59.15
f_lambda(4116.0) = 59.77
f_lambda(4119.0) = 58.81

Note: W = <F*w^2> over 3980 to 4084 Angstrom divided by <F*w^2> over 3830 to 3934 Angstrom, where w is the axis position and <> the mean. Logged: 1.28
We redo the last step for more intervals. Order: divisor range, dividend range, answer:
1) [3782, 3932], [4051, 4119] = 1.28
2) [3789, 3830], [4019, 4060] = 1.34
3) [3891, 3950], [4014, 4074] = 1.34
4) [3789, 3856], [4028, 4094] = 1.36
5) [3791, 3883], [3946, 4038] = 1.15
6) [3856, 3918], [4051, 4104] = 1.19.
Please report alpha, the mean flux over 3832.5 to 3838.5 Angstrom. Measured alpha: 32.8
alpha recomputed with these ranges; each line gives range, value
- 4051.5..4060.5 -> 58.7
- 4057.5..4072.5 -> 56.3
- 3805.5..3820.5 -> 52.4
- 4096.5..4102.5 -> 45.3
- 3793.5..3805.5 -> 45.9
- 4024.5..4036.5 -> 56.8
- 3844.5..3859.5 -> 54.7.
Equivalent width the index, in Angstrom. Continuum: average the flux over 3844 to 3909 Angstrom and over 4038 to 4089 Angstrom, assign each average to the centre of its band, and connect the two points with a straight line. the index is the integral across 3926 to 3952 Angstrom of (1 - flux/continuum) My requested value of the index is 7.66 Angstrom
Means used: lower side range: 51.8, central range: 38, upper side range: 57.8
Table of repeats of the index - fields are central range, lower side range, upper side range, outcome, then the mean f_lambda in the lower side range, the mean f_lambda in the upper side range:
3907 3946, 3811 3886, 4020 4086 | 6.9 Angstrom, 49.6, 57.7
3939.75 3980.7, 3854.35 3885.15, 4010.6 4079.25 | 8.3 Angstrom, 53.3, 57.6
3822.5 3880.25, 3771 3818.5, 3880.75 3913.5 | 1.5 Angstrom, 50.6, 50.1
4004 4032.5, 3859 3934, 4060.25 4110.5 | -2.6 Angstrom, 49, 55.3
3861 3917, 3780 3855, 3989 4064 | 0.2 Angstrom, 48.7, 57.8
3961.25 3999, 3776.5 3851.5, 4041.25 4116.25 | 4.8 Angstrom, 48.7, 56.3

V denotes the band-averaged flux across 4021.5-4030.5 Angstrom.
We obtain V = 59.4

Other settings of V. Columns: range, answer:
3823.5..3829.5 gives 44.1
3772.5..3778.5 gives 50.3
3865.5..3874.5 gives 53.6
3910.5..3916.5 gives 56.5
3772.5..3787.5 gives 53.8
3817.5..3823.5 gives 50.5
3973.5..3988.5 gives 53.2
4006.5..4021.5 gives 58.3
